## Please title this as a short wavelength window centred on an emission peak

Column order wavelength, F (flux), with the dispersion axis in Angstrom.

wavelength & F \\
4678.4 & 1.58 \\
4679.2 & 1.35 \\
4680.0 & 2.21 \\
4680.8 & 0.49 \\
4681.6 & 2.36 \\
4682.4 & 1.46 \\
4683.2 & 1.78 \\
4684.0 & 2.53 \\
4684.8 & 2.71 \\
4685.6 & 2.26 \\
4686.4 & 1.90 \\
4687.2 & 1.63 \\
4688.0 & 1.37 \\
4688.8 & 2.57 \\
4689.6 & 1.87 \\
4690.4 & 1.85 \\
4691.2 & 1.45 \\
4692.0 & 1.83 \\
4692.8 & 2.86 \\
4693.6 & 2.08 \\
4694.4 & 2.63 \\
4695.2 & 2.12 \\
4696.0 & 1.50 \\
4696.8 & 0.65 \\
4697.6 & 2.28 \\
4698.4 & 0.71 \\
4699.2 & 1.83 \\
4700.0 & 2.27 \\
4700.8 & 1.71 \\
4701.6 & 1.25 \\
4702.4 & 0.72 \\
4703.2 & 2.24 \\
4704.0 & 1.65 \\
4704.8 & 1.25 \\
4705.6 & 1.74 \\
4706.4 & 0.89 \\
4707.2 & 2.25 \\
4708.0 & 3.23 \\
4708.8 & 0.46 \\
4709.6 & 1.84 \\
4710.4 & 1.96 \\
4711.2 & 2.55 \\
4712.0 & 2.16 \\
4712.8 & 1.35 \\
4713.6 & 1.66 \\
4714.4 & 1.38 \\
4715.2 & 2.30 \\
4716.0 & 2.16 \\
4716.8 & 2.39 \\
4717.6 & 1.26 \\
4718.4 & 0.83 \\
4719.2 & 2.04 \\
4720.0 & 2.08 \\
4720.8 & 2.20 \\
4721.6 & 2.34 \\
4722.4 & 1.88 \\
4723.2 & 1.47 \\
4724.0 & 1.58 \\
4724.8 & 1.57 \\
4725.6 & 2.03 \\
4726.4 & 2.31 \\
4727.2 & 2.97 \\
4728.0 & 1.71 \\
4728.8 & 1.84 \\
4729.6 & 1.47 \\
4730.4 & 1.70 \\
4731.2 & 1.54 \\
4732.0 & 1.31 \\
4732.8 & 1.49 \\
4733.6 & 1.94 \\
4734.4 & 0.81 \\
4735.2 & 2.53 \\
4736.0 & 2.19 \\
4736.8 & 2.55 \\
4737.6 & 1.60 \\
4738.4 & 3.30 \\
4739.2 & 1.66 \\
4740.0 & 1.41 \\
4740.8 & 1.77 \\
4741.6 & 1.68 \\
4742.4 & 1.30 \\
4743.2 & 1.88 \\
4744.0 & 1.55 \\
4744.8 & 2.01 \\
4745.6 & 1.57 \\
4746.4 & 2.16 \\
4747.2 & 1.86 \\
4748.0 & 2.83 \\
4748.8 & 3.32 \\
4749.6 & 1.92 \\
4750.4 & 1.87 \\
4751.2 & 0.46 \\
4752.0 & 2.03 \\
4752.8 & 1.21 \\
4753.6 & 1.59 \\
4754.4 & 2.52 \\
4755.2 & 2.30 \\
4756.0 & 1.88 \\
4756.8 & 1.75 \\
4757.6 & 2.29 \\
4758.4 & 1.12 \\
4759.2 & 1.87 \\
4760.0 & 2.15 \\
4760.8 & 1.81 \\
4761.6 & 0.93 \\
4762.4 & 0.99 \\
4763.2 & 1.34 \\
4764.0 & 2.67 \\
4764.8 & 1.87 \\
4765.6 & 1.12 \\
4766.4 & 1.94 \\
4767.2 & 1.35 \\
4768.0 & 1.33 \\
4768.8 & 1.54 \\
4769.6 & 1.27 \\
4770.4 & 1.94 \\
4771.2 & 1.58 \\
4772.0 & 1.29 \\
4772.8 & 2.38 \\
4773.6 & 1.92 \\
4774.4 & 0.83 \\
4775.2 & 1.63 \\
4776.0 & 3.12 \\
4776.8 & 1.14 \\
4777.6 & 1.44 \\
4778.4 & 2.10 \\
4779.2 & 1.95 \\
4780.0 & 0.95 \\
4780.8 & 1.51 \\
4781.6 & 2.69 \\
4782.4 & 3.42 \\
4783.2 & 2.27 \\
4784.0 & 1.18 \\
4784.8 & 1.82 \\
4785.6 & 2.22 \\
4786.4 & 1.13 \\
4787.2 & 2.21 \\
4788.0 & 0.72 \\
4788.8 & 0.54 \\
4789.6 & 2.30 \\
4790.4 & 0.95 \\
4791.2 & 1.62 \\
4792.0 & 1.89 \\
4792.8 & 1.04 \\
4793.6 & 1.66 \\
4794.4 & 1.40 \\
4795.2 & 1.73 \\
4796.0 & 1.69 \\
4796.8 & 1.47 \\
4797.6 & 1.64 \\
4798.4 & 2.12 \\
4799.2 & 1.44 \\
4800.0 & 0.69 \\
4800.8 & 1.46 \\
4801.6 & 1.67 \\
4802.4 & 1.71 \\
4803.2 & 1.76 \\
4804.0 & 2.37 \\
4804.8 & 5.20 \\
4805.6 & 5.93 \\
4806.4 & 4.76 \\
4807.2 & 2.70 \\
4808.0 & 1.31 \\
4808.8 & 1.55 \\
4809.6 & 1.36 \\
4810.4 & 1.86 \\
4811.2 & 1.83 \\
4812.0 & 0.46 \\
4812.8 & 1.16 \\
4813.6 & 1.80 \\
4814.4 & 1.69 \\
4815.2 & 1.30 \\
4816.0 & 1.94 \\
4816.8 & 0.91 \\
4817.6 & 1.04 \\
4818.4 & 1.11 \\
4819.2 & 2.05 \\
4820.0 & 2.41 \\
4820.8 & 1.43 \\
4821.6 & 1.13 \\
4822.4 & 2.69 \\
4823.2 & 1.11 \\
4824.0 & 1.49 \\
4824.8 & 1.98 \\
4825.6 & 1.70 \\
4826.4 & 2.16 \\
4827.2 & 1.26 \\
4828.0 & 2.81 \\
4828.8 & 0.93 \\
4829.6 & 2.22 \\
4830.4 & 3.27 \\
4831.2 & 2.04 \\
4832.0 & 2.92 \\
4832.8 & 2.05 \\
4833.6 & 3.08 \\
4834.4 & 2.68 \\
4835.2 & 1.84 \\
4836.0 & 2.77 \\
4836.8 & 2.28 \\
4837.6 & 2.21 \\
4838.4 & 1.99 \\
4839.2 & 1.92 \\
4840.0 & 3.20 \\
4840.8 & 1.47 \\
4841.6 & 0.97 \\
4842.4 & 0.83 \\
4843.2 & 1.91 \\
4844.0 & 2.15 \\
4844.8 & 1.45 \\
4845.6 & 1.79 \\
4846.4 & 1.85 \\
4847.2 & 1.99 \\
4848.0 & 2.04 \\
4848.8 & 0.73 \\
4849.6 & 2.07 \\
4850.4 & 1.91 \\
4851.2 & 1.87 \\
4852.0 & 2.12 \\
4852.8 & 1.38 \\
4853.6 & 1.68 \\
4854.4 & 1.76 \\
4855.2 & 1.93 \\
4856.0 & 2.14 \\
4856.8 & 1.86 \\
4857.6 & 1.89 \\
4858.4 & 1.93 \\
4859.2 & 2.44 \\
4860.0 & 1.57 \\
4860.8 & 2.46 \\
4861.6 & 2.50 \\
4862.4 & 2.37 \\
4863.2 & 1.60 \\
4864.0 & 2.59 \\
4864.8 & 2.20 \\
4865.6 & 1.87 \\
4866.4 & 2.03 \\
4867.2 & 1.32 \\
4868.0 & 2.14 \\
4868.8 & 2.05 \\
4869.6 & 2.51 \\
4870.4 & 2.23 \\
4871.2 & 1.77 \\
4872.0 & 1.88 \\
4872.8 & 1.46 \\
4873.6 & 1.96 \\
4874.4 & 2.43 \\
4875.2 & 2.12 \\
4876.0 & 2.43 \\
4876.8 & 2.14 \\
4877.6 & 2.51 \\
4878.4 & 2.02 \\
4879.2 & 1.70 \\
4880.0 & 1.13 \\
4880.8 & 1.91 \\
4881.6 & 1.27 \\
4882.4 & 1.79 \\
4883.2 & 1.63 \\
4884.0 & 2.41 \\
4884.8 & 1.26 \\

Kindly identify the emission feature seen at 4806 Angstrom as Hgamma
